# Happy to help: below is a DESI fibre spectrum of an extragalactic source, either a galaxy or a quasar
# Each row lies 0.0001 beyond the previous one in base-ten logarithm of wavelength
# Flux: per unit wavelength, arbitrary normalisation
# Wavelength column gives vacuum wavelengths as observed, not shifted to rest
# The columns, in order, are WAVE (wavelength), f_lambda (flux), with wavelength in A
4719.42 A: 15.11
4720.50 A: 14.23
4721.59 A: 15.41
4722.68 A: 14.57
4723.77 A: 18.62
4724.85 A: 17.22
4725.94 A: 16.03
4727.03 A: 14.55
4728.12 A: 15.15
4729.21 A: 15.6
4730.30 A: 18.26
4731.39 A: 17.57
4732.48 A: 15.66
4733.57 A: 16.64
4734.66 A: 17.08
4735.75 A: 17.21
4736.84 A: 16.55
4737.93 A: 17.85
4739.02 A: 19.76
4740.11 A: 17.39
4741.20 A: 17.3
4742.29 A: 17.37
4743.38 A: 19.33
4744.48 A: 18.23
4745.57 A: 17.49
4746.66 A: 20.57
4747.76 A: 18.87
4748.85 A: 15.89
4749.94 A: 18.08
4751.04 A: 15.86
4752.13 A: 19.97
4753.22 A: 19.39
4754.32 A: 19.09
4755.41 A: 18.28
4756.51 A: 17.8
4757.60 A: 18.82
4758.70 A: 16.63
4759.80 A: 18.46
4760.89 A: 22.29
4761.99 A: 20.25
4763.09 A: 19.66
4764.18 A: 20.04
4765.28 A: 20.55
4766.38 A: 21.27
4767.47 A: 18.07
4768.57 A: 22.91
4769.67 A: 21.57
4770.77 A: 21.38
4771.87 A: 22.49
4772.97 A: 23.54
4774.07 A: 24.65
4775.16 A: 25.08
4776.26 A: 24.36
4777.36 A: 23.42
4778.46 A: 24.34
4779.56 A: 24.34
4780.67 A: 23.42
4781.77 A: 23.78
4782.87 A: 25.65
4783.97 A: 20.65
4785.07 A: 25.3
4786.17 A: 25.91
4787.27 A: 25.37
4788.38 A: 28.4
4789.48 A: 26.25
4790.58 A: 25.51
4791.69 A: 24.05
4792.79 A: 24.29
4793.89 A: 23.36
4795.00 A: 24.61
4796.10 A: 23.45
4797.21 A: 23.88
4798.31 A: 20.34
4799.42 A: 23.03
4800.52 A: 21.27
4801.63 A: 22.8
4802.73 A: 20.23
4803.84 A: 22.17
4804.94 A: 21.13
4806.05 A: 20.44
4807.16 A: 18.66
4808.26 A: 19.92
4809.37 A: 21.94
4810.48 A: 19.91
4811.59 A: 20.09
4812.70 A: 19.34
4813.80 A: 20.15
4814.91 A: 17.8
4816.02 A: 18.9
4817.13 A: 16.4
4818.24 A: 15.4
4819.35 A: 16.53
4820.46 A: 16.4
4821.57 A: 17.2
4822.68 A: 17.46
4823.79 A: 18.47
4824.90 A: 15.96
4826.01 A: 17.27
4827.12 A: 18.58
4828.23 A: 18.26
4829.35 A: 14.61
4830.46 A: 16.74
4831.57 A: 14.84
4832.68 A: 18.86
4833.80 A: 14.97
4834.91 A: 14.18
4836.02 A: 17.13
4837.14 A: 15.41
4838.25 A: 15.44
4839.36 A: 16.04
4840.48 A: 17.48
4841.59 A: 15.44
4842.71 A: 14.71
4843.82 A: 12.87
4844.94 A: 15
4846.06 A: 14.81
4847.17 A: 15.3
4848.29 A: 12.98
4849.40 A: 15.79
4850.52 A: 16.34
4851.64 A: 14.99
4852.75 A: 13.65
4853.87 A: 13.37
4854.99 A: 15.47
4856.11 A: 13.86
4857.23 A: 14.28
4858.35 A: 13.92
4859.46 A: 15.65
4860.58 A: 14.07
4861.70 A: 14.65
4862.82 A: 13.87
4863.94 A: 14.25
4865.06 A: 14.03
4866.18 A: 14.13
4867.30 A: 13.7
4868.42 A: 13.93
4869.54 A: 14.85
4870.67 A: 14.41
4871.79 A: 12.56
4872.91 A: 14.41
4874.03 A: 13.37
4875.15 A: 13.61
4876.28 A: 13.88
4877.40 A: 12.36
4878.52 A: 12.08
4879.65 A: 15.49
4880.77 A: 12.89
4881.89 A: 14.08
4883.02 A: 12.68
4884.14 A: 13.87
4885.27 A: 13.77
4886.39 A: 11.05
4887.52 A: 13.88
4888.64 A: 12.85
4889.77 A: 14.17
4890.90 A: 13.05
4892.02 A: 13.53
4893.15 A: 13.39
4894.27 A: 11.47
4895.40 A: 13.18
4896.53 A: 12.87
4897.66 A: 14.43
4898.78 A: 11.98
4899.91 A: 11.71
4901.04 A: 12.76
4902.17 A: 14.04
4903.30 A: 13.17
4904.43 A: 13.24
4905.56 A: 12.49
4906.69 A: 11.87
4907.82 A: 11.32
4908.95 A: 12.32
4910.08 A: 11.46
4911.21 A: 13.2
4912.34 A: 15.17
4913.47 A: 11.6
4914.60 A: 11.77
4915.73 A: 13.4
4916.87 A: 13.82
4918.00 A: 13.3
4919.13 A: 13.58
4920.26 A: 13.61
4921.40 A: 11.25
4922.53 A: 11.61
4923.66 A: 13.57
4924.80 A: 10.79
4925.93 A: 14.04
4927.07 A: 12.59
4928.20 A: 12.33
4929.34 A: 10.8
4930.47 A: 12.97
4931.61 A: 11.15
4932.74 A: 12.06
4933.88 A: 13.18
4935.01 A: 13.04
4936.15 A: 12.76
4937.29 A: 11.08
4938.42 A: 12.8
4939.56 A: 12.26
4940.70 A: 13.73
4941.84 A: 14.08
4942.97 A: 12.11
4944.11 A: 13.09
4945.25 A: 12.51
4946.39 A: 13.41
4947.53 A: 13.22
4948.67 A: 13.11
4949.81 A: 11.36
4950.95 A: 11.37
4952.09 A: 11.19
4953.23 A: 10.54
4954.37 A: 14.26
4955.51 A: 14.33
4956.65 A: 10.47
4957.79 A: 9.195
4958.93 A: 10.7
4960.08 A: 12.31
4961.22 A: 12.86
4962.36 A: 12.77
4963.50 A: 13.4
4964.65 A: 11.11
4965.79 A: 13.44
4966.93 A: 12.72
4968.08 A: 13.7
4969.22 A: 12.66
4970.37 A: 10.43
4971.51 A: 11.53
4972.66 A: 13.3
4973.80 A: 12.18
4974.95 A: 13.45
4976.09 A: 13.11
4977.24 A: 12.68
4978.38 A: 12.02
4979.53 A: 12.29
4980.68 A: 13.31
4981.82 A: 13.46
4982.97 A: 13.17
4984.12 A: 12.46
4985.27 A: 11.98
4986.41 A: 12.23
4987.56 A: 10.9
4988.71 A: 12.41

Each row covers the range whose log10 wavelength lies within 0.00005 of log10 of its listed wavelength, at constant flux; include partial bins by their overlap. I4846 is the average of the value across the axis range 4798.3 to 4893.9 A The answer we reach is 15.9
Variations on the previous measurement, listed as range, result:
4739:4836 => 20.3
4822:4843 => 16.4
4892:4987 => 12.5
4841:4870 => 14.5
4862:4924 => 13.2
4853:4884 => 13.9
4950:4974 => 12.1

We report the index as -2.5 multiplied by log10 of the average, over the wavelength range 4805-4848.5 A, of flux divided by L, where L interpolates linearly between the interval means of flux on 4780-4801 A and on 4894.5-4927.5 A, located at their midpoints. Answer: 0.21 mag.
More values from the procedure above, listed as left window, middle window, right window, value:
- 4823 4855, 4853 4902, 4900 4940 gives 0.050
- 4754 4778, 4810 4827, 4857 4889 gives -0.024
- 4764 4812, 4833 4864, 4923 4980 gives 0.263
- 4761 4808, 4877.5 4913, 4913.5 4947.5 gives 0.161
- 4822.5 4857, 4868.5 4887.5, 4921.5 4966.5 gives 0.075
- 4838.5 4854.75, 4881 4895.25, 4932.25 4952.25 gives 0.062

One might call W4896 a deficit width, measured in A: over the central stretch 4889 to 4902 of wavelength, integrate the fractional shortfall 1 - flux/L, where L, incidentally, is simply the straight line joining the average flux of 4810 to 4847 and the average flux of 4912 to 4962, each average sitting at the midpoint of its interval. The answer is 1.0 A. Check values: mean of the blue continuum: 16.7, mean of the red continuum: 12.5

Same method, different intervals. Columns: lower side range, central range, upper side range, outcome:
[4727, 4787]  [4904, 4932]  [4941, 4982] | 3.0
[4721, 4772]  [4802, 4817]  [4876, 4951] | -3.5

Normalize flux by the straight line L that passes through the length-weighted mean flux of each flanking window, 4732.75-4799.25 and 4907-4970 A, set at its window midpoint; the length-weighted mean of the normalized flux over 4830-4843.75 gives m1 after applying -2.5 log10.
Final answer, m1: 0.11 mag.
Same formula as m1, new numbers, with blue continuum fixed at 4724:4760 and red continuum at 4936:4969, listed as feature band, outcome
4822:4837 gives -0.08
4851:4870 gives 0.03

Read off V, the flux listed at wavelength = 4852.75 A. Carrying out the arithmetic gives 13.65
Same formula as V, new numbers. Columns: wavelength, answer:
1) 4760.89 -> 22.29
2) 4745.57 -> 17.49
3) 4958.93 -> 10.7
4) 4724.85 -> 17.22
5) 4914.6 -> 11.77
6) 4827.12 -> 18.58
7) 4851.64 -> 14.99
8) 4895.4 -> 13.18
